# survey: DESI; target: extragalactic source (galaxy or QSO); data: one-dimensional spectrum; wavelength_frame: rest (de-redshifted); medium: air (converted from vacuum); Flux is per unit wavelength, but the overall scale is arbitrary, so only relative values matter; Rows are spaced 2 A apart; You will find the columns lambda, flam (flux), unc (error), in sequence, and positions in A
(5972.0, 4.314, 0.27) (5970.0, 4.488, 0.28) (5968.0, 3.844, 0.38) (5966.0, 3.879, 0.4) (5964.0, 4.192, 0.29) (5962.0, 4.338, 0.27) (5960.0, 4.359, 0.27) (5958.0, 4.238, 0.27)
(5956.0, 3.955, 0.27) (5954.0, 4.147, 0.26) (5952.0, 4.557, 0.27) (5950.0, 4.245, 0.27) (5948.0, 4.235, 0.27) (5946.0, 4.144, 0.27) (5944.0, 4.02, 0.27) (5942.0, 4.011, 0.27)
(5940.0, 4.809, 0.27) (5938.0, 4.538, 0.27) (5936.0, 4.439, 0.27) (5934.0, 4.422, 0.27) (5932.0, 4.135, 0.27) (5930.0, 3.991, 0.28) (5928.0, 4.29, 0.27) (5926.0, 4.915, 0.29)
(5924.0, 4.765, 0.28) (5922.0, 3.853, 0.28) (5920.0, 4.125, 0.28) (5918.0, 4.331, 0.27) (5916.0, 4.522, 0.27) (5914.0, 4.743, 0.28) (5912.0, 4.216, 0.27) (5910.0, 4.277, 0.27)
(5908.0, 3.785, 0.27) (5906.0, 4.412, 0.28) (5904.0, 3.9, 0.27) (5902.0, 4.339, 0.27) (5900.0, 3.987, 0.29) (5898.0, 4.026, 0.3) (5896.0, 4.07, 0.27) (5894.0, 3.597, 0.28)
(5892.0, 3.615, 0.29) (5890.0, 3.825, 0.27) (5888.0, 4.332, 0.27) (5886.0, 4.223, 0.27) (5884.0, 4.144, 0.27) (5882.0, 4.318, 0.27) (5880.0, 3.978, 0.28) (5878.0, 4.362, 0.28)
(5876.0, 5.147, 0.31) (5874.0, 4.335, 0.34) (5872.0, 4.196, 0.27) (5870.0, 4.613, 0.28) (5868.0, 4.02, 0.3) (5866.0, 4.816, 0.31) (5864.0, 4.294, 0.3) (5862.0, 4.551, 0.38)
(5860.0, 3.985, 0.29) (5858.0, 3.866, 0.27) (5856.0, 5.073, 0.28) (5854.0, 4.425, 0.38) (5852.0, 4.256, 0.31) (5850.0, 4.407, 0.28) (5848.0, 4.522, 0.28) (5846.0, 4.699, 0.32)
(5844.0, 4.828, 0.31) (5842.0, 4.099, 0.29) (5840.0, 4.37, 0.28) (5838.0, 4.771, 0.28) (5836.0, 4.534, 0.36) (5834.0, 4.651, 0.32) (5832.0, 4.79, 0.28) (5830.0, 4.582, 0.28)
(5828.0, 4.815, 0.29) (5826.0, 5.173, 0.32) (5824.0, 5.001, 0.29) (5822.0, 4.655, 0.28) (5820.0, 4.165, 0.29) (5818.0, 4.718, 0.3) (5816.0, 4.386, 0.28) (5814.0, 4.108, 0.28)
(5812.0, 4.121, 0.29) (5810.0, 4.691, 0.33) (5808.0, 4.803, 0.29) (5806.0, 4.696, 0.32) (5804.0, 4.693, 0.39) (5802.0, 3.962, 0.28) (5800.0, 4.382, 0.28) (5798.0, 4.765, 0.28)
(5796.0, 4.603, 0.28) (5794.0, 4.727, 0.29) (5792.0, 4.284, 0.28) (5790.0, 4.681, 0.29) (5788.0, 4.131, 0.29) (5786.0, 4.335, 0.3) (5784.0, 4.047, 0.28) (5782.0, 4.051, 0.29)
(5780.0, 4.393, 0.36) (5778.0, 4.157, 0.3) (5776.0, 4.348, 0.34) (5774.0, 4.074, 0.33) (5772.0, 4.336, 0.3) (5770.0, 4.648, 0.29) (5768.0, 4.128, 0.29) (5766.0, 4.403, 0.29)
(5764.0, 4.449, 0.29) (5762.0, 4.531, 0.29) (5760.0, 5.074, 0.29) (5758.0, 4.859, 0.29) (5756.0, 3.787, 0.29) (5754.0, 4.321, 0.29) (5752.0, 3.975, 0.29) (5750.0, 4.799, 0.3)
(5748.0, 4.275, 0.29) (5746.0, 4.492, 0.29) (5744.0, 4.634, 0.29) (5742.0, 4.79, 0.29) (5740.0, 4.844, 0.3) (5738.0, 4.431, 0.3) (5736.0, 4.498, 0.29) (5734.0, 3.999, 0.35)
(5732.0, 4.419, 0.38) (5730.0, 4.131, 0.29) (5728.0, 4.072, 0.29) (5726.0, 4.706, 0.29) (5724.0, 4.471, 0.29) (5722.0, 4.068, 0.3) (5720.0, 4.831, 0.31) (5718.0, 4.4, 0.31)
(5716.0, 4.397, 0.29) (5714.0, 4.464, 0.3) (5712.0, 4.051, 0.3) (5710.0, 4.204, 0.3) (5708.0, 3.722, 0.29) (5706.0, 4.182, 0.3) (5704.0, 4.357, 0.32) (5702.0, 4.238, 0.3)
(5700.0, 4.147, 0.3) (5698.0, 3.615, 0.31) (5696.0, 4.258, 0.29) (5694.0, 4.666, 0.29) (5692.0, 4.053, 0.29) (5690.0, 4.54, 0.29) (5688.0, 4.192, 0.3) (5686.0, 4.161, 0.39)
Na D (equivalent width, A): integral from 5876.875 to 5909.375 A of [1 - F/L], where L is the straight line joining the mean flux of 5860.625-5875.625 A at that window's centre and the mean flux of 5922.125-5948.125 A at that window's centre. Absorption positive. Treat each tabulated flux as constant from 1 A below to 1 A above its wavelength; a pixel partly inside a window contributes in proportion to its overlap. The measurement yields 2.5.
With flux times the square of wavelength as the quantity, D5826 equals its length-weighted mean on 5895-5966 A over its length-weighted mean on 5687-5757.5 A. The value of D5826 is 1.06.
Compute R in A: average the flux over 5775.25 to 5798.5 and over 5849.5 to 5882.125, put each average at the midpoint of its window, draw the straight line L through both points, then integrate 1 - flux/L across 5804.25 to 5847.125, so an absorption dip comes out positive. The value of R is -2.2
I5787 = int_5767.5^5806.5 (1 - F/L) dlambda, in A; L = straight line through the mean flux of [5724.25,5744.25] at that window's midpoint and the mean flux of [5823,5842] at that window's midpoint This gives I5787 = 1.8 A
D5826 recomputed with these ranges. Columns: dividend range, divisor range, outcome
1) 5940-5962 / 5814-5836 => 0.95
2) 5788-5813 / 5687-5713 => 1.12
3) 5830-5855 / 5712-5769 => 1.06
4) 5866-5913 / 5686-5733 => 1.04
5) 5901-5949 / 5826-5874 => 0.98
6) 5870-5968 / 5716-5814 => 1.01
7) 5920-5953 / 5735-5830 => 1.02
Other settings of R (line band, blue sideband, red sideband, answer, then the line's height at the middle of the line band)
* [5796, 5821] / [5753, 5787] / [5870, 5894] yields -0.9 A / 4.3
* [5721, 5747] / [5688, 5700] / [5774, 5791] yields -1.2 A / 4.23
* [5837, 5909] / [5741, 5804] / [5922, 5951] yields 1.3 A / 4.36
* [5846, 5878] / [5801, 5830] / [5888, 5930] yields -0.5 A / 4.38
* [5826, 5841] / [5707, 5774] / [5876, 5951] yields -1.3 A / 4.3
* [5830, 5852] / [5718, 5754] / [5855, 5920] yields -1.3 A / 4.3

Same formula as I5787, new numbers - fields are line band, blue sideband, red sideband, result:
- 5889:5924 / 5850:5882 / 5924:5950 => 2.0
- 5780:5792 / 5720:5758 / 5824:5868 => 0.5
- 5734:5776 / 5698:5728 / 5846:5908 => -1.8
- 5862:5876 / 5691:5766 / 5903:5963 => -0.4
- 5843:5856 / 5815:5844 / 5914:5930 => 0.0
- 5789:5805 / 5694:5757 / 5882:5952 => -0.9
